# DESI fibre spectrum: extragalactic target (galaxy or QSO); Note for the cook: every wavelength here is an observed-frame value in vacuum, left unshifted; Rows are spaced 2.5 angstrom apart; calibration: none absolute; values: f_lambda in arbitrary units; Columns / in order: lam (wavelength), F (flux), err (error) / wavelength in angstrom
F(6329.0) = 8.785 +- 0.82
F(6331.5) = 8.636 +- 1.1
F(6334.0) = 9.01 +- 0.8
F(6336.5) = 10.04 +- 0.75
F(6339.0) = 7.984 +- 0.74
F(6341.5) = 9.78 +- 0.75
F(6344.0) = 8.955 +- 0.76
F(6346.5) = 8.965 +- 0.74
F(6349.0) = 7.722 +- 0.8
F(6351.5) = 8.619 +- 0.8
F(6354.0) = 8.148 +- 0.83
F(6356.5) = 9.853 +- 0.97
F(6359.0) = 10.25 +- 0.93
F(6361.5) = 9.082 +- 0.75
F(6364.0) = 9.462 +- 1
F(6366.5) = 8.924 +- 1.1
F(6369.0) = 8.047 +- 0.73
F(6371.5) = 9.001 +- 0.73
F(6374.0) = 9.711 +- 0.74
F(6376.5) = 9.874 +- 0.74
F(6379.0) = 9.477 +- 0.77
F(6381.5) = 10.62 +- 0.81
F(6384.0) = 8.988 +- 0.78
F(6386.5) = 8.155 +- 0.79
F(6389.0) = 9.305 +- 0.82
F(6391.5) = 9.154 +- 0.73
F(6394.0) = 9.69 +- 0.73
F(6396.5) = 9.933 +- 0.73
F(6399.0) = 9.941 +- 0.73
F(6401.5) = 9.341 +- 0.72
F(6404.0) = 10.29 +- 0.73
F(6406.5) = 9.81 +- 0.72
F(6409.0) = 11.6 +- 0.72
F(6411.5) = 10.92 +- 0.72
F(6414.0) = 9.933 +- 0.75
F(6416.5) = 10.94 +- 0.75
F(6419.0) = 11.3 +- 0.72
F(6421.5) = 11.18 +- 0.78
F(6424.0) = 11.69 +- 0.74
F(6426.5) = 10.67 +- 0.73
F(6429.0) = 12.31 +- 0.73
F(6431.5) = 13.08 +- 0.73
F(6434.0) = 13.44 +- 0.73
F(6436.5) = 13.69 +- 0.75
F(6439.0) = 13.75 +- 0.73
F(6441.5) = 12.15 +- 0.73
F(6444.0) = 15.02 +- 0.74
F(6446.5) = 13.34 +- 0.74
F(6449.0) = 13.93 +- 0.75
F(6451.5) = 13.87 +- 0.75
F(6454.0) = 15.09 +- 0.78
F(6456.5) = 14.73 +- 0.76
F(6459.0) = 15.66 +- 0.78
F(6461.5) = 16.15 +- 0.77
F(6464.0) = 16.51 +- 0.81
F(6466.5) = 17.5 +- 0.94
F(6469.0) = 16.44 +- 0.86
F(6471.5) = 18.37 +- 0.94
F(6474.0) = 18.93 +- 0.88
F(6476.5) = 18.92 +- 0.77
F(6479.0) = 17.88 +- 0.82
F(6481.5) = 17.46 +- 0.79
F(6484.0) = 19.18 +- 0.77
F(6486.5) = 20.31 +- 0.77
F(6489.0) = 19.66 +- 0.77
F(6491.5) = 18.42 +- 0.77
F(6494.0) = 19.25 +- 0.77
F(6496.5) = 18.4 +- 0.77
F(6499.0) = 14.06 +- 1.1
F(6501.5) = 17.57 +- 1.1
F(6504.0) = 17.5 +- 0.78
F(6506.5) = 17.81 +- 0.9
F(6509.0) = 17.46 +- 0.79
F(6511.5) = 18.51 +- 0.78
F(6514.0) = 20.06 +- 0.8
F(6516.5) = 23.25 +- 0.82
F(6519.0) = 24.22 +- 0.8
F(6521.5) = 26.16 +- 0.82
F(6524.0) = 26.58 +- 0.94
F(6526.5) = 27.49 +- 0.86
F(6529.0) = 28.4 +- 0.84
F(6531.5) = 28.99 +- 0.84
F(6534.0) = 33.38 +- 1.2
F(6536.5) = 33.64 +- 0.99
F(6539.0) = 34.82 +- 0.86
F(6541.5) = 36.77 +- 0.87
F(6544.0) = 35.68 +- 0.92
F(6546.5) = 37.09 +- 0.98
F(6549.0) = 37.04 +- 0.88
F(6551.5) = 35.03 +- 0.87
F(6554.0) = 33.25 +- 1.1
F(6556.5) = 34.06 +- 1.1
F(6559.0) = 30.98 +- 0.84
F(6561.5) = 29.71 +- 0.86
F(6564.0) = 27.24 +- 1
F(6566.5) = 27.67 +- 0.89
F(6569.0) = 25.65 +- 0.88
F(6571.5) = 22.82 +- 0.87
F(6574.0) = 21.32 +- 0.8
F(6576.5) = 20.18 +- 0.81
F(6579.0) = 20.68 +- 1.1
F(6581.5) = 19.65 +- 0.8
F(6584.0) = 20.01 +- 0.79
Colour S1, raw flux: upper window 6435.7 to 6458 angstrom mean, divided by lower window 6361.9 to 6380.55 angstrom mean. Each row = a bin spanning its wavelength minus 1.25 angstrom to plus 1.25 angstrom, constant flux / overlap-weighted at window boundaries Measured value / 1.5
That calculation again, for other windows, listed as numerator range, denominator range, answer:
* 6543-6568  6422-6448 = 2.54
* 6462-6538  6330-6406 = 2.28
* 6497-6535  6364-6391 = 2.45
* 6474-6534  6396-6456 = 1.74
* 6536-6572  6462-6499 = 1.77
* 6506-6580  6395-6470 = 2.19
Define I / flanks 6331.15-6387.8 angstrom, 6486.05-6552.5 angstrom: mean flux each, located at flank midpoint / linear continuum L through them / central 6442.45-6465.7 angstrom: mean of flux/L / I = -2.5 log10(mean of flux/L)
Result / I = 0.251 mag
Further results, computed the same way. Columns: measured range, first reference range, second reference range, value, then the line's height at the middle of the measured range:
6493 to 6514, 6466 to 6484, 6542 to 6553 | 0.379 mag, 25.2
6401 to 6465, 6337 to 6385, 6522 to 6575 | 0.346 mag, 17.5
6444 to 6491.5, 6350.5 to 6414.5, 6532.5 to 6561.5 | 0.312 mag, 22.4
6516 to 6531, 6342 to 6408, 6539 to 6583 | -0.046 mag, 25.2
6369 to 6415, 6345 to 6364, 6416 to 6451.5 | 0.107 mag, 10.7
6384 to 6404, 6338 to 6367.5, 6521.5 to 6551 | 0.454 mag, 14.3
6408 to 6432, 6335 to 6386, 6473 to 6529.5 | 0.219 mag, 13.8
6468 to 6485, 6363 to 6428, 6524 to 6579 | 0.128 mag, 20.5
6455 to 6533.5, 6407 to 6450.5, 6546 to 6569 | 0.124 mag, 22.3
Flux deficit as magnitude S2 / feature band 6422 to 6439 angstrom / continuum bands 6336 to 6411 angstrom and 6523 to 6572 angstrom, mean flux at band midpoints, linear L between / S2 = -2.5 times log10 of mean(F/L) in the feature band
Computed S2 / 0.31 mag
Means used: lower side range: 9.37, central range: 12.5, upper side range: 31.5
